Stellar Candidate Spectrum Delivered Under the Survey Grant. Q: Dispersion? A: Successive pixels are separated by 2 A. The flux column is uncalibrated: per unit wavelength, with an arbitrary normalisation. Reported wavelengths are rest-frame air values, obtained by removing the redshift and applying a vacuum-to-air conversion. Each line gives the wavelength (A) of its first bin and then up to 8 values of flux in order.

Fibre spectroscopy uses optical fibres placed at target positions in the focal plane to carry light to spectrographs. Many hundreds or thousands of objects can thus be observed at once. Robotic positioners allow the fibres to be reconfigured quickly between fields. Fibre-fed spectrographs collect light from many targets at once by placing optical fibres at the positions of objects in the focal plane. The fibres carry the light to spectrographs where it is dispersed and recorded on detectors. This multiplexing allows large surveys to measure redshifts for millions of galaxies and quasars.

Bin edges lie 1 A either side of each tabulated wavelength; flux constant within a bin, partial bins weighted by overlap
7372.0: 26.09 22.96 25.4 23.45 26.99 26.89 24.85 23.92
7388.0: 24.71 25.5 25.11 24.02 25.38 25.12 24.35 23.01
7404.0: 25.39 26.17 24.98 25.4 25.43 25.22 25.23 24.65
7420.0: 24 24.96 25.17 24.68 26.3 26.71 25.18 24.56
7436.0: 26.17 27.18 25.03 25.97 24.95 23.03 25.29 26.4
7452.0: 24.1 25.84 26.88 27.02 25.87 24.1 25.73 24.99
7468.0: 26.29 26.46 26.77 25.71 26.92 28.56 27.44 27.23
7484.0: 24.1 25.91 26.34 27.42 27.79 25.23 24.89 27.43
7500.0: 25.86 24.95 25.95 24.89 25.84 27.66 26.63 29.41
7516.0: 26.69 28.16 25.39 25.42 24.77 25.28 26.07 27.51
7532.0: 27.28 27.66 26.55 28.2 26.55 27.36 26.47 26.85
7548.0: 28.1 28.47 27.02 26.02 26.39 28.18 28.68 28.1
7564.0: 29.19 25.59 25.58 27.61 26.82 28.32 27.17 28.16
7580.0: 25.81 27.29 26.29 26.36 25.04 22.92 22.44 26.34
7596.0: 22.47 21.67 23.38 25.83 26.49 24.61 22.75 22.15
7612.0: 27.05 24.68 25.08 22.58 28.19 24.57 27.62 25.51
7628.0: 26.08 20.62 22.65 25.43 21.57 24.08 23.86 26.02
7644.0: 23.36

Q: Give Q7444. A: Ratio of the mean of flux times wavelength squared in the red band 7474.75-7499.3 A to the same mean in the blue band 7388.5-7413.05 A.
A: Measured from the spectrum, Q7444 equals 1.09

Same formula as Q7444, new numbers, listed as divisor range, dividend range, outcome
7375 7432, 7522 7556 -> 1.11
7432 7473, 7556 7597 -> 1.07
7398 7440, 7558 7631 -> 1.06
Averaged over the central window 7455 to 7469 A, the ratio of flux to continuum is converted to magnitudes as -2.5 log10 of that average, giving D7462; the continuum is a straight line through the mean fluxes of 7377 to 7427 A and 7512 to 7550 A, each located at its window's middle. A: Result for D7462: 0.00 mag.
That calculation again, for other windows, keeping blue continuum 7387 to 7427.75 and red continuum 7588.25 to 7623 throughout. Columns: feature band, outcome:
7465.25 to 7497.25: -0.07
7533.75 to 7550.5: -0.12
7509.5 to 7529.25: -0.08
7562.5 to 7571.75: -0.11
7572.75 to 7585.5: -0.12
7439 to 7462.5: -0.03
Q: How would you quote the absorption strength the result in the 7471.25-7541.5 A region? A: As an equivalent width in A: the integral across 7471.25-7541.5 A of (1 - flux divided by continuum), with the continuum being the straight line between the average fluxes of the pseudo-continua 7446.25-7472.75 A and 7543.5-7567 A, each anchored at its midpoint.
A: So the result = 0.10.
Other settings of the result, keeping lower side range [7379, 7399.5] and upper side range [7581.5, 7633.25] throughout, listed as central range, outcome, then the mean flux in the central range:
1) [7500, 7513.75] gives -0.7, 26.2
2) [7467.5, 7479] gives -0.8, 26.8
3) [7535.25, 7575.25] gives -4.1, 27.3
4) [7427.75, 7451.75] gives -0.4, 25.5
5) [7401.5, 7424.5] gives 0.1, 25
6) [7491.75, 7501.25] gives -0.4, 26.1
